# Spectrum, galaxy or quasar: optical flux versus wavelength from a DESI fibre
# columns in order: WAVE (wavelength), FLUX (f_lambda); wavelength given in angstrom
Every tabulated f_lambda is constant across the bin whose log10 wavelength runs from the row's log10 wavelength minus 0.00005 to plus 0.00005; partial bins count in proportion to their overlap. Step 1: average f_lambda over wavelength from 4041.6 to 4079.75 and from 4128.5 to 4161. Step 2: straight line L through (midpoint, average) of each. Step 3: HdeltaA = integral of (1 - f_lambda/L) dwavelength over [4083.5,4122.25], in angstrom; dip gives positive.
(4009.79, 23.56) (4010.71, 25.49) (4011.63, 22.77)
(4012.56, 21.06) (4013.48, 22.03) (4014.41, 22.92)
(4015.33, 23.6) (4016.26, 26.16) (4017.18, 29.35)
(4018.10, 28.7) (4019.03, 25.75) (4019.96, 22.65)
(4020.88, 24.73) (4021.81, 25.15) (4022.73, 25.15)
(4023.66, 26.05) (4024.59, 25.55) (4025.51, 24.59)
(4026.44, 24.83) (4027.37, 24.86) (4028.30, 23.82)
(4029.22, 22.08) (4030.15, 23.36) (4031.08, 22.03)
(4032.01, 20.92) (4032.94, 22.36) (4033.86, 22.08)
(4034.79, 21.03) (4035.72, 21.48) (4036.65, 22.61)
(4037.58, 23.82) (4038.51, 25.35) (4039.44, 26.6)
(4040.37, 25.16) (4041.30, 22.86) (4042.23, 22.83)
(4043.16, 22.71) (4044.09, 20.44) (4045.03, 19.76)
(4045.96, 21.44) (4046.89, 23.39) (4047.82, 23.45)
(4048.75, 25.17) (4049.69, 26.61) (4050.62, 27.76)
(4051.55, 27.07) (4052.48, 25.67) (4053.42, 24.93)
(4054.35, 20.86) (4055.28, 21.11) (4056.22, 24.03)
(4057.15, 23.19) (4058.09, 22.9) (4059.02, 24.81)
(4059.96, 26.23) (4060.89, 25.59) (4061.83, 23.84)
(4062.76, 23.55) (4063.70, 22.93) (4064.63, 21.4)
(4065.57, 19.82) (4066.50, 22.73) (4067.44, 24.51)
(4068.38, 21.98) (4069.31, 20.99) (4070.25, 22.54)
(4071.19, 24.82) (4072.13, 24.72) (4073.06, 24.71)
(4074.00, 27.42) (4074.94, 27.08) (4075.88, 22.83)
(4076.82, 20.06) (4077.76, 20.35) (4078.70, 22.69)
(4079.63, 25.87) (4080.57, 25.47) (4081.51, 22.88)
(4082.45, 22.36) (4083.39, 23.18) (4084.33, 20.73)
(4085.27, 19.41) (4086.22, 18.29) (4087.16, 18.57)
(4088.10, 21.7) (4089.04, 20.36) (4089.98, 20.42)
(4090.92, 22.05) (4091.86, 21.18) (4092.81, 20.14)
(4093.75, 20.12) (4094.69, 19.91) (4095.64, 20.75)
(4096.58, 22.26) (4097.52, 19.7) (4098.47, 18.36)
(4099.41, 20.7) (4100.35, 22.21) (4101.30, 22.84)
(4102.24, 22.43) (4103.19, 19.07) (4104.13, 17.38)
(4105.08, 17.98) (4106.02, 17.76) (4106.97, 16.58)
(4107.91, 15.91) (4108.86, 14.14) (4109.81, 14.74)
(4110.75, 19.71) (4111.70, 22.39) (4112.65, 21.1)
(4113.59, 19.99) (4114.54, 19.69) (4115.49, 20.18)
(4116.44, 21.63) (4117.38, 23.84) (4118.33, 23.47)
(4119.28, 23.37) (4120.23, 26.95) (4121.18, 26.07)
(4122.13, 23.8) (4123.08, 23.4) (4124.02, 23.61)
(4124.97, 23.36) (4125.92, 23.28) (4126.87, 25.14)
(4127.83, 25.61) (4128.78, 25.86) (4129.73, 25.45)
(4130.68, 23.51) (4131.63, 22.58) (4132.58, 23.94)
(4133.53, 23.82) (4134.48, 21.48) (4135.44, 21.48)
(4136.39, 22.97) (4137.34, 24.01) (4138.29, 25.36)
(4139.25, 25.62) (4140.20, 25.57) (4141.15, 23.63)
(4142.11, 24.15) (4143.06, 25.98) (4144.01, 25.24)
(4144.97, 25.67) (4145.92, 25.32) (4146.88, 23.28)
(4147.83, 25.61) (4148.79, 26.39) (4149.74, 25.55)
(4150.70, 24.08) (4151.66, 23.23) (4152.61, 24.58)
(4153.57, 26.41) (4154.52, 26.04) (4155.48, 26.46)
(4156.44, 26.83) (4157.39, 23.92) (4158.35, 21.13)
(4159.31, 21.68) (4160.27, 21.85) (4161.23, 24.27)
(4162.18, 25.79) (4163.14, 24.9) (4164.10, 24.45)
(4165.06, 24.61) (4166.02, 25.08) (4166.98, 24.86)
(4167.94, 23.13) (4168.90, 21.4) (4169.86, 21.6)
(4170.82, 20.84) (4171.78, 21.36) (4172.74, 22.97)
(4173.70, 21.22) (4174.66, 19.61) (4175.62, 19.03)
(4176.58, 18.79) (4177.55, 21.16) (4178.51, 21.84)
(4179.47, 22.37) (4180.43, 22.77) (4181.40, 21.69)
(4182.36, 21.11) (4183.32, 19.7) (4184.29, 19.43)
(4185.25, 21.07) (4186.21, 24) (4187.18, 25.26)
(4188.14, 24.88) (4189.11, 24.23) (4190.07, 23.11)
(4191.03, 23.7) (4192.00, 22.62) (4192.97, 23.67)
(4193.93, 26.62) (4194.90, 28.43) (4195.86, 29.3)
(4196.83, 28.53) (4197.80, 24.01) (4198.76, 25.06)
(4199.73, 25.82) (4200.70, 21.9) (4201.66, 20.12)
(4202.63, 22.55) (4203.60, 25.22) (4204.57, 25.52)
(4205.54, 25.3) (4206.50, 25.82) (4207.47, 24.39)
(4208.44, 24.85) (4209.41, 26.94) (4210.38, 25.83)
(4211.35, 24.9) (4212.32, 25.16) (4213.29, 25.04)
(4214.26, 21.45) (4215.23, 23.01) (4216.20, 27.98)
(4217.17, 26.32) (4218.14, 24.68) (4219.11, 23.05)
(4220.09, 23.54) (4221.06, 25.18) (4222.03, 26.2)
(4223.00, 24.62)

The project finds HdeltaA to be 5.68 angstrom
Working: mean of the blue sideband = 23.5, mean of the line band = 20.4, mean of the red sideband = 24.4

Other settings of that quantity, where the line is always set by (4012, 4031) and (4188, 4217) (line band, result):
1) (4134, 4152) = 0.2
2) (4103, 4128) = 3.7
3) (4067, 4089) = 1.7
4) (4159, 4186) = 3.0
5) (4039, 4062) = 0.6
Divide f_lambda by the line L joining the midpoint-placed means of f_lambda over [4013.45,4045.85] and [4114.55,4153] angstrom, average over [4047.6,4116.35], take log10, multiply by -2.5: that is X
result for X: 0.10 mag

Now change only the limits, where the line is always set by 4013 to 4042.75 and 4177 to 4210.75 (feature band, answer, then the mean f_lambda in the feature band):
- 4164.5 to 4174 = 0.06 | 22.7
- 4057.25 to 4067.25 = 0.03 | 23.4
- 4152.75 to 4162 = -0.02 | 24.4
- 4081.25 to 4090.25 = 0.16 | 20.7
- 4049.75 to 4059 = -0.01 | 24.3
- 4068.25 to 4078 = 0.02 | 23.5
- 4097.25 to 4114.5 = 0.25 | 19.1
